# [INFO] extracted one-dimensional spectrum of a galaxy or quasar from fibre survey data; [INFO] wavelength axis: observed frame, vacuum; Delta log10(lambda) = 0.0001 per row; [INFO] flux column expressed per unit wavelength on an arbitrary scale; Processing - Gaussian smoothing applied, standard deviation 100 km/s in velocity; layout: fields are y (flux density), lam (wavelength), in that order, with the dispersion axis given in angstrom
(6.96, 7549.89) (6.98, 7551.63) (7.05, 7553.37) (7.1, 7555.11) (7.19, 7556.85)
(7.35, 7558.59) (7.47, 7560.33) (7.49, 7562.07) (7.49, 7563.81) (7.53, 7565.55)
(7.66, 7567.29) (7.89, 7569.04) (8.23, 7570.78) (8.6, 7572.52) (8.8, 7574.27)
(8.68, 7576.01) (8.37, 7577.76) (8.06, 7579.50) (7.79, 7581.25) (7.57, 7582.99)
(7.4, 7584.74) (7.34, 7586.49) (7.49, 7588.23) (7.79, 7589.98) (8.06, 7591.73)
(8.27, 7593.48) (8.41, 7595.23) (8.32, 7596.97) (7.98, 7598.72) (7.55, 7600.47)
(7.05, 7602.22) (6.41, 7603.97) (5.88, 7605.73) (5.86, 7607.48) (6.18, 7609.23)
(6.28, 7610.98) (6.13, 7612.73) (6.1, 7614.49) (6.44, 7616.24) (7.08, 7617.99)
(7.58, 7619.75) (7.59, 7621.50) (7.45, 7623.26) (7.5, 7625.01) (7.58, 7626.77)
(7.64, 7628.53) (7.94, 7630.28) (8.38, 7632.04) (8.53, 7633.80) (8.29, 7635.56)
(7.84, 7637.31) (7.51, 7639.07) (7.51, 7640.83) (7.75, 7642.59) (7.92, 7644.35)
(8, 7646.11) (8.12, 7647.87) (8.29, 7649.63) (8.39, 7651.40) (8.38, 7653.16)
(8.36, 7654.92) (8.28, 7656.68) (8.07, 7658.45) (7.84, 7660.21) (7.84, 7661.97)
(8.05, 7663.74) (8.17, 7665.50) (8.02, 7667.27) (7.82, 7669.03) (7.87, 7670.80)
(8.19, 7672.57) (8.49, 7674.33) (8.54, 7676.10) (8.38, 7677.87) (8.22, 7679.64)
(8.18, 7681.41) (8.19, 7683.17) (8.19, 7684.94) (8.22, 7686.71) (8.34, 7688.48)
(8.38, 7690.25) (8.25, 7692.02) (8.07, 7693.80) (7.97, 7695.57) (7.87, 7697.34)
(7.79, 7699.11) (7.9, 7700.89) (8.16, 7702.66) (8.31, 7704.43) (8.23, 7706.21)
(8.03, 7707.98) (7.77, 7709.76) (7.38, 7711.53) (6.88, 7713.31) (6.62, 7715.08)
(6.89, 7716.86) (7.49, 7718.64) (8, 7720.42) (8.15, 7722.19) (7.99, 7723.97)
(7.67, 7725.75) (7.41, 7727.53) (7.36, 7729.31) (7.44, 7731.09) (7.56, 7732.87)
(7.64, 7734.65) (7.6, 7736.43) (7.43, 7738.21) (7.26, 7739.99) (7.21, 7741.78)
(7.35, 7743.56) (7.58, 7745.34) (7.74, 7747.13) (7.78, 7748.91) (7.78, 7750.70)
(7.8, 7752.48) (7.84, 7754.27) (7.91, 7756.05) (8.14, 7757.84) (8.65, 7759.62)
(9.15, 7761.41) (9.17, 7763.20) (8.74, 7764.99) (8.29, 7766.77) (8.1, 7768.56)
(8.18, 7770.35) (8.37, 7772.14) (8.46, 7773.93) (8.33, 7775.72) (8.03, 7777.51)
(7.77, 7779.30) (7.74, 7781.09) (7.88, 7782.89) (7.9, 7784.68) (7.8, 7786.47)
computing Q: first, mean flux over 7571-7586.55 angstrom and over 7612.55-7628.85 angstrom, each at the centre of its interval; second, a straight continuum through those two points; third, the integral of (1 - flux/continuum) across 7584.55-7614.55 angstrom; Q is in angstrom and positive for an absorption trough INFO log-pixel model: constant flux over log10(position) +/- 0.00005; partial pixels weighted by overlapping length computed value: 1.9 angstrom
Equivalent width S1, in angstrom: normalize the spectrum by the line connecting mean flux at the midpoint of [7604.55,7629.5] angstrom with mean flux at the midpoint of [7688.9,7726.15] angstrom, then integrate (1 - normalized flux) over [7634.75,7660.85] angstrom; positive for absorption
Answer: -3.25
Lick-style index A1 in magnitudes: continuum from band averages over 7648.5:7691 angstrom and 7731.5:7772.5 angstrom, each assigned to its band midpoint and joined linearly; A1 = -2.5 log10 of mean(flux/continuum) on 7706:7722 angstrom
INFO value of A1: 0.08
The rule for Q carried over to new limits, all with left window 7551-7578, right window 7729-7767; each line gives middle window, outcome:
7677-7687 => -0.5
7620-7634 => 0.0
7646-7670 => -0.9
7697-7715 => 0.2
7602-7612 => 2.0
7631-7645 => -0.3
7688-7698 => -0.4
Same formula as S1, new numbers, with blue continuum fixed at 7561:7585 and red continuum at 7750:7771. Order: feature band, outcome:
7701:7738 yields 2.8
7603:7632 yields 4.2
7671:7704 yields 0.0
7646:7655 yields -0.2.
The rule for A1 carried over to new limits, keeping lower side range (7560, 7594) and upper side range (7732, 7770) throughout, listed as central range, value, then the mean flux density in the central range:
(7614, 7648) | 0.04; 7.65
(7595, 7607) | 0.09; 7.27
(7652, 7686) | -0.03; 8.17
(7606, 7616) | 0.28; 6.12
